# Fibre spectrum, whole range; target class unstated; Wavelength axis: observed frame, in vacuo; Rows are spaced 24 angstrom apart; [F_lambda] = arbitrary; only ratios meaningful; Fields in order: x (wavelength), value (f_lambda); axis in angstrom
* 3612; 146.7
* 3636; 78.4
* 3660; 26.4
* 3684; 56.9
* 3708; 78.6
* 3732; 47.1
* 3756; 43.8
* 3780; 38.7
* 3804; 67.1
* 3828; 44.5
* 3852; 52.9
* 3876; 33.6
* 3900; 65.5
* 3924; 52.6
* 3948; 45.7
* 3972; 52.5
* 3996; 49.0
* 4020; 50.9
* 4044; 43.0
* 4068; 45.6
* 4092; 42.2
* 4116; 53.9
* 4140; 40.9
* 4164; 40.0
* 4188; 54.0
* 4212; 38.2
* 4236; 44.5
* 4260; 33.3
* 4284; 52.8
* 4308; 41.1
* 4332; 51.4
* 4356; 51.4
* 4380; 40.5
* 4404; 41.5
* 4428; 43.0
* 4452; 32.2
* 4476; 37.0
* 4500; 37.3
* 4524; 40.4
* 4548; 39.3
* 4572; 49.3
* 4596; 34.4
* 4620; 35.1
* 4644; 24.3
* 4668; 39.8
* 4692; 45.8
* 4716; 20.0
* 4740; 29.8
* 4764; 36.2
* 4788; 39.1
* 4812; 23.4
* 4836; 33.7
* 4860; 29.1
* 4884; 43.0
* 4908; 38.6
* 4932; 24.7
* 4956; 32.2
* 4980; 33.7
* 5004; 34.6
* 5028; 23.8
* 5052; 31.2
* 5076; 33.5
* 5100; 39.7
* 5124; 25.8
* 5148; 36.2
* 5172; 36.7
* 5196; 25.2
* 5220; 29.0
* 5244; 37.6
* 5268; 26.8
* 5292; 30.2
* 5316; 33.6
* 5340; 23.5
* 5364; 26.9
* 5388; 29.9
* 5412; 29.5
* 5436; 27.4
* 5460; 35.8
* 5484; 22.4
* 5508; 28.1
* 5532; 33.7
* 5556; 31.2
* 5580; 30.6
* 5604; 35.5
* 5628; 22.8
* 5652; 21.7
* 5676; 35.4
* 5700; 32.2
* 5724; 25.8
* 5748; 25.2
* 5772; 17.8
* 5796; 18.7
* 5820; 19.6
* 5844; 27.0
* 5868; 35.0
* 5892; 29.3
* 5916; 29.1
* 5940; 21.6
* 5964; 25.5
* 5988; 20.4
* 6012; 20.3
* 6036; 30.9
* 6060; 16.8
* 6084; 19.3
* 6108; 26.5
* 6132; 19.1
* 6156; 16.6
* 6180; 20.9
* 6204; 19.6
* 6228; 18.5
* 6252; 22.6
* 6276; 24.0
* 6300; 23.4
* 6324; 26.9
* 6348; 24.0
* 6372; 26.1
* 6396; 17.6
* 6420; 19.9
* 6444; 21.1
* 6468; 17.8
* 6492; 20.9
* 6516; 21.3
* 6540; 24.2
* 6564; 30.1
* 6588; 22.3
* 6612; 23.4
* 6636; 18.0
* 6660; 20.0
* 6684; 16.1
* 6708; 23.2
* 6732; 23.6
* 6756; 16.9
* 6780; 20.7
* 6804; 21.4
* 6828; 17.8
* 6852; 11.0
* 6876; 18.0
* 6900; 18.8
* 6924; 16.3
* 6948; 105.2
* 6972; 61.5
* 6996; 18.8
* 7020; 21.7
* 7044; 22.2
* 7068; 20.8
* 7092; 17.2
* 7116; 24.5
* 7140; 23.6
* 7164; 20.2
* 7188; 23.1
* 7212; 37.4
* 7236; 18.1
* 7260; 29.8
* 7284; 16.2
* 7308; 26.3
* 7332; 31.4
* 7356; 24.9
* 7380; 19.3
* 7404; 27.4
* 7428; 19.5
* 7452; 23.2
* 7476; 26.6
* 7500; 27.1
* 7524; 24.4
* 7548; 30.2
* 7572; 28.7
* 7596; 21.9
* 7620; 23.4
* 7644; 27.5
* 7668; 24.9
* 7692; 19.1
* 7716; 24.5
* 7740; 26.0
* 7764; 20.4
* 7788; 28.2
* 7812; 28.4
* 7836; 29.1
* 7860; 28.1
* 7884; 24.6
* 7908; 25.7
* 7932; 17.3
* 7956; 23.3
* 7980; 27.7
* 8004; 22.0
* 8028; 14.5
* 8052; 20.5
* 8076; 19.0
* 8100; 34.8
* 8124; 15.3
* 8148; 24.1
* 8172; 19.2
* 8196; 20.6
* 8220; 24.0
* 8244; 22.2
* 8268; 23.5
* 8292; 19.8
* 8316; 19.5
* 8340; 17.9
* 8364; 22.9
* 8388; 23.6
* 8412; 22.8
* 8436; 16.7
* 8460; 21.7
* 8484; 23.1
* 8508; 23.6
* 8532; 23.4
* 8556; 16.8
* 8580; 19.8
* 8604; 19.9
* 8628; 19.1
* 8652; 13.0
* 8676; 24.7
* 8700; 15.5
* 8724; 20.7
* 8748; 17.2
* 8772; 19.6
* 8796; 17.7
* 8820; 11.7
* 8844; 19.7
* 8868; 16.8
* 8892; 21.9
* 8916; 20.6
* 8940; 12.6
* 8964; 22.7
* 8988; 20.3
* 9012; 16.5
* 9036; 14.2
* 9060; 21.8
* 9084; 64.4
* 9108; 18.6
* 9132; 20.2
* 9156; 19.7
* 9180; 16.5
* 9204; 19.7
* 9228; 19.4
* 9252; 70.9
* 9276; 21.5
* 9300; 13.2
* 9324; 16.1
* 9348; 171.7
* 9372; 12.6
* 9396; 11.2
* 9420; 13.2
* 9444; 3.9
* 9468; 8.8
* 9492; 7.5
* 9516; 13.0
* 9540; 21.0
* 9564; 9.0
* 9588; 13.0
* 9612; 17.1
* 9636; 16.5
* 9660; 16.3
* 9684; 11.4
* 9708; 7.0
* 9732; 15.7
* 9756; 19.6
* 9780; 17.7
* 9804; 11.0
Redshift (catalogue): 0.866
